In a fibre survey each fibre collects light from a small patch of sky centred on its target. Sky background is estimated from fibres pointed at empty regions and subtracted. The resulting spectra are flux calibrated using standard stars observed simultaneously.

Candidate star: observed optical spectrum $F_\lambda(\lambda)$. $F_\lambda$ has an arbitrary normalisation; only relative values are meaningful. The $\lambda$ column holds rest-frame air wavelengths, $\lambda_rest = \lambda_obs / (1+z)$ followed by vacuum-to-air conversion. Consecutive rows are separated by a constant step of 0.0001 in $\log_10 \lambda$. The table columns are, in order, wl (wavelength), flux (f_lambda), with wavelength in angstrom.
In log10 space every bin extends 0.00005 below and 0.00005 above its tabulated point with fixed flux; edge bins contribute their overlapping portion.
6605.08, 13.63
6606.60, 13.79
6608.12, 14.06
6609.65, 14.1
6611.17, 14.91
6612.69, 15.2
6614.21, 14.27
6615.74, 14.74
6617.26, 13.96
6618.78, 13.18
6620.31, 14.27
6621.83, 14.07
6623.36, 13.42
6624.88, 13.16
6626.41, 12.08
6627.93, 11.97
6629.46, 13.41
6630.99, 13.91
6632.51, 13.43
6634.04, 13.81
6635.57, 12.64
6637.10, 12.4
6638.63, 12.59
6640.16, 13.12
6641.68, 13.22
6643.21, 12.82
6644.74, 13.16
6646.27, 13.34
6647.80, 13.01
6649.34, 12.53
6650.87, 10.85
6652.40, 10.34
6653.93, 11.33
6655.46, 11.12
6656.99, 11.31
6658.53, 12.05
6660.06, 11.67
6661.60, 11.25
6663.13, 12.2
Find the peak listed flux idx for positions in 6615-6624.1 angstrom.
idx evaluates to 14.74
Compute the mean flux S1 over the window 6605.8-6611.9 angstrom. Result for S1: 14.2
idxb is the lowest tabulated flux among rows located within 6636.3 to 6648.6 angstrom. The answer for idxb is 12.4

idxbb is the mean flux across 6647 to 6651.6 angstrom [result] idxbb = 12.1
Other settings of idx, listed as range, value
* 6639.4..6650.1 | 13.34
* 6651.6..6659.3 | 12.05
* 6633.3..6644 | 13.81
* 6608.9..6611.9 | 14.91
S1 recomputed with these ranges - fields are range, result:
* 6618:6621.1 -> 13.7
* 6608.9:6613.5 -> 14.8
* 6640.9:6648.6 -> 13.1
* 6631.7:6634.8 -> 13.6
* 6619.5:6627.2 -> 13.4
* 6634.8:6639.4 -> 12.5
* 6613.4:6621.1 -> 14.1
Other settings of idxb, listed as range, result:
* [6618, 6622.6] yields 13.18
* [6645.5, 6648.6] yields 13.01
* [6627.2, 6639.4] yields 11.97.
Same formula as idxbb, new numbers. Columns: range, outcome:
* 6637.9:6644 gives 13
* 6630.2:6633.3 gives 13.7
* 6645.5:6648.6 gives 13.1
